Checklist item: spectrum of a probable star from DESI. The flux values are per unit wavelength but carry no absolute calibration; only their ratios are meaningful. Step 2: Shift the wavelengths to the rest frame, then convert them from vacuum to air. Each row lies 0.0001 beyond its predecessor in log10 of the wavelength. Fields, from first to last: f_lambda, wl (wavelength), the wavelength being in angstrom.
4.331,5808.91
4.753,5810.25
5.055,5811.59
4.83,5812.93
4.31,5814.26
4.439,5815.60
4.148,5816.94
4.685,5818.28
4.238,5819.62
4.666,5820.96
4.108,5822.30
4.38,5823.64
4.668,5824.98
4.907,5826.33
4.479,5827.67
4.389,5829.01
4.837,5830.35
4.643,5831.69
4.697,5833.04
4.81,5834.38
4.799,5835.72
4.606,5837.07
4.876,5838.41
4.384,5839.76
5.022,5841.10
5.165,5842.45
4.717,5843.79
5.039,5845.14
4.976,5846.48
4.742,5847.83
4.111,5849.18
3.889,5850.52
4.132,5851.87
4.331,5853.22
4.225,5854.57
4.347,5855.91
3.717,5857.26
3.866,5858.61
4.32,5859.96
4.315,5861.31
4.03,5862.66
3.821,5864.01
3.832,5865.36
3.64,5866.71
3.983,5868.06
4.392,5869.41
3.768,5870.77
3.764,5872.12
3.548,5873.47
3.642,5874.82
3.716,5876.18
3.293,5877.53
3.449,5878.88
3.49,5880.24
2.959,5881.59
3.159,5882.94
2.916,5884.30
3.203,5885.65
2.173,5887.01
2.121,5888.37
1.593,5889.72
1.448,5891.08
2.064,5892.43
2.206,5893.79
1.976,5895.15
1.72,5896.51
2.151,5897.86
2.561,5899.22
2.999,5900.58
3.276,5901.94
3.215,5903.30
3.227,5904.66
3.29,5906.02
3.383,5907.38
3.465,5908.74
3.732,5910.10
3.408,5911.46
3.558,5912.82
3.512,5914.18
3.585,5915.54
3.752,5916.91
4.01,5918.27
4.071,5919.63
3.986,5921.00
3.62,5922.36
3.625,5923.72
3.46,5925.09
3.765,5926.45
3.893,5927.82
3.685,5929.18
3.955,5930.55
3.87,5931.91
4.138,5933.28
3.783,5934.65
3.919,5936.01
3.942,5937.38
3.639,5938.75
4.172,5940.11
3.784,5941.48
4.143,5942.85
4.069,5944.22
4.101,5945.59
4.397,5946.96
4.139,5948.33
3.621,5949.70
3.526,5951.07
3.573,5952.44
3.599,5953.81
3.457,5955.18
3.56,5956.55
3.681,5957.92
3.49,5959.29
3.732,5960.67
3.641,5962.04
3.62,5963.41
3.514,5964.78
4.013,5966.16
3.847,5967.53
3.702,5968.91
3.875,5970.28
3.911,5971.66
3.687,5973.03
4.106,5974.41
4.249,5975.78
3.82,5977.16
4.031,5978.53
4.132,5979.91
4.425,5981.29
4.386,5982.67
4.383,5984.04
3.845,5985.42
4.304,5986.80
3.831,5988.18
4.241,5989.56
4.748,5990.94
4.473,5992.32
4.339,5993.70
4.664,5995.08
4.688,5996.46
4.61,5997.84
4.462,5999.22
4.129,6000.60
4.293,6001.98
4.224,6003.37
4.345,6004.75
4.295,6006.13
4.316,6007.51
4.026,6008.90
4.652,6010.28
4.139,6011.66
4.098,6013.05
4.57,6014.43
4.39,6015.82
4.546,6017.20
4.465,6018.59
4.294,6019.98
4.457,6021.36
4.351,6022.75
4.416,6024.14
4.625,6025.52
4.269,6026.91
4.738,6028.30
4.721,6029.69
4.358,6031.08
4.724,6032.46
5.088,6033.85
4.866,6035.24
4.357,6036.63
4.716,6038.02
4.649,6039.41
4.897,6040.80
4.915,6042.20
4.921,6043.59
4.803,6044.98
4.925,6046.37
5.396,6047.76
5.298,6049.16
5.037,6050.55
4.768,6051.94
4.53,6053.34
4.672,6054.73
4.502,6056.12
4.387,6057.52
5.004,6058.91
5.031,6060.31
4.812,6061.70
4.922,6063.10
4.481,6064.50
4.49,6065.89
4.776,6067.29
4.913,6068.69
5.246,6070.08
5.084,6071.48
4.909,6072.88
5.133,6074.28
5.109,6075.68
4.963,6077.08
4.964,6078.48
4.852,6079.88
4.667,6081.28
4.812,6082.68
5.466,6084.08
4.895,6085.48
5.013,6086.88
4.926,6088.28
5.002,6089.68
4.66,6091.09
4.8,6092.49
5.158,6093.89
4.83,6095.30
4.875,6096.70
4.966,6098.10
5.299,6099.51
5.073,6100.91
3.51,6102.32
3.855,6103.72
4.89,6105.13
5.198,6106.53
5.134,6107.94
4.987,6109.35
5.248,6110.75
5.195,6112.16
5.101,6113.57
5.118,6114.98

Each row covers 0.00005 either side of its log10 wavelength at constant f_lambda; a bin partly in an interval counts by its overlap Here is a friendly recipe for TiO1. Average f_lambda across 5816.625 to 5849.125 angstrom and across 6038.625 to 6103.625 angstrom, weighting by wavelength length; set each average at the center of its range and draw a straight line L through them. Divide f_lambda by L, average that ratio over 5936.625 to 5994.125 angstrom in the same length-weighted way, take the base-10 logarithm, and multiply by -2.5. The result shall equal 0.21 mag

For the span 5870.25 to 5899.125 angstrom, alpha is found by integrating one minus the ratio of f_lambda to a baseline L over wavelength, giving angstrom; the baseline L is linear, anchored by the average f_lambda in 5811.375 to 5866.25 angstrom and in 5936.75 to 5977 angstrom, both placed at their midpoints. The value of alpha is 9.97 angstrom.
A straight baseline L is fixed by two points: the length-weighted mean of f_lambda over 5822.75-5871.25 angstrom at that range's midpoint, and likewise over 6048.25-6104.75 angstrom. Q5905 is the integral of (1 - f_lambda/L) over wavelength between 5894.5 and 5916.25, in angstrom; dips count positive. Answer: 7.00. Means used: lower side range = 4.41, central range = 3.07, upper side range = 4.84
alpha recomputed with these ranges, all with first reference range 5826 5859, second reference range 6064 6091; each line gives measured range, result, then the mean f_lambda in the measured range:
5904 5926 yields 5.00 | 3.61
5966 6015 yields 5.83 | 4.22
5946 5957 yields 2.28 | 3.75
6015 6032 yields 1.29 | 4.47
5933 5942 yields 1.53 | 3.9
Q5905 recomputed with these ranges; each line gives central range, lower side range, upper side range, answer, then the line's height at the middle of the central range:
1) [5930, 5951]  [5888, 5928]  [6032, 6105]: -3.2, 3.44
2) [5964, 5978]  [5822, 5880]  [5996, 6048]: 1.9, 4.46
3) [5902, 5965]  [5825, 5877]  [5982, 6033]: 9.2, 4.36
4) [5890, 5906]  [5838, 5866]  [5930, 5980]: 6.5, 4.14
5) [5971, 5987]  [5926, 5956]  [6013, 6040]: 0.3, 4.17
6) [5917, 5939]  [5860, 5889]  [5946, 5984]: -0.7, 3.71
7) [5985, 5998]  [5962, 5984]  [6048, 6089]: -0.7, 4.14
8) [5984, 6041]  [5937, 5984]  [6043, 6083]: -0.7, 4.38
